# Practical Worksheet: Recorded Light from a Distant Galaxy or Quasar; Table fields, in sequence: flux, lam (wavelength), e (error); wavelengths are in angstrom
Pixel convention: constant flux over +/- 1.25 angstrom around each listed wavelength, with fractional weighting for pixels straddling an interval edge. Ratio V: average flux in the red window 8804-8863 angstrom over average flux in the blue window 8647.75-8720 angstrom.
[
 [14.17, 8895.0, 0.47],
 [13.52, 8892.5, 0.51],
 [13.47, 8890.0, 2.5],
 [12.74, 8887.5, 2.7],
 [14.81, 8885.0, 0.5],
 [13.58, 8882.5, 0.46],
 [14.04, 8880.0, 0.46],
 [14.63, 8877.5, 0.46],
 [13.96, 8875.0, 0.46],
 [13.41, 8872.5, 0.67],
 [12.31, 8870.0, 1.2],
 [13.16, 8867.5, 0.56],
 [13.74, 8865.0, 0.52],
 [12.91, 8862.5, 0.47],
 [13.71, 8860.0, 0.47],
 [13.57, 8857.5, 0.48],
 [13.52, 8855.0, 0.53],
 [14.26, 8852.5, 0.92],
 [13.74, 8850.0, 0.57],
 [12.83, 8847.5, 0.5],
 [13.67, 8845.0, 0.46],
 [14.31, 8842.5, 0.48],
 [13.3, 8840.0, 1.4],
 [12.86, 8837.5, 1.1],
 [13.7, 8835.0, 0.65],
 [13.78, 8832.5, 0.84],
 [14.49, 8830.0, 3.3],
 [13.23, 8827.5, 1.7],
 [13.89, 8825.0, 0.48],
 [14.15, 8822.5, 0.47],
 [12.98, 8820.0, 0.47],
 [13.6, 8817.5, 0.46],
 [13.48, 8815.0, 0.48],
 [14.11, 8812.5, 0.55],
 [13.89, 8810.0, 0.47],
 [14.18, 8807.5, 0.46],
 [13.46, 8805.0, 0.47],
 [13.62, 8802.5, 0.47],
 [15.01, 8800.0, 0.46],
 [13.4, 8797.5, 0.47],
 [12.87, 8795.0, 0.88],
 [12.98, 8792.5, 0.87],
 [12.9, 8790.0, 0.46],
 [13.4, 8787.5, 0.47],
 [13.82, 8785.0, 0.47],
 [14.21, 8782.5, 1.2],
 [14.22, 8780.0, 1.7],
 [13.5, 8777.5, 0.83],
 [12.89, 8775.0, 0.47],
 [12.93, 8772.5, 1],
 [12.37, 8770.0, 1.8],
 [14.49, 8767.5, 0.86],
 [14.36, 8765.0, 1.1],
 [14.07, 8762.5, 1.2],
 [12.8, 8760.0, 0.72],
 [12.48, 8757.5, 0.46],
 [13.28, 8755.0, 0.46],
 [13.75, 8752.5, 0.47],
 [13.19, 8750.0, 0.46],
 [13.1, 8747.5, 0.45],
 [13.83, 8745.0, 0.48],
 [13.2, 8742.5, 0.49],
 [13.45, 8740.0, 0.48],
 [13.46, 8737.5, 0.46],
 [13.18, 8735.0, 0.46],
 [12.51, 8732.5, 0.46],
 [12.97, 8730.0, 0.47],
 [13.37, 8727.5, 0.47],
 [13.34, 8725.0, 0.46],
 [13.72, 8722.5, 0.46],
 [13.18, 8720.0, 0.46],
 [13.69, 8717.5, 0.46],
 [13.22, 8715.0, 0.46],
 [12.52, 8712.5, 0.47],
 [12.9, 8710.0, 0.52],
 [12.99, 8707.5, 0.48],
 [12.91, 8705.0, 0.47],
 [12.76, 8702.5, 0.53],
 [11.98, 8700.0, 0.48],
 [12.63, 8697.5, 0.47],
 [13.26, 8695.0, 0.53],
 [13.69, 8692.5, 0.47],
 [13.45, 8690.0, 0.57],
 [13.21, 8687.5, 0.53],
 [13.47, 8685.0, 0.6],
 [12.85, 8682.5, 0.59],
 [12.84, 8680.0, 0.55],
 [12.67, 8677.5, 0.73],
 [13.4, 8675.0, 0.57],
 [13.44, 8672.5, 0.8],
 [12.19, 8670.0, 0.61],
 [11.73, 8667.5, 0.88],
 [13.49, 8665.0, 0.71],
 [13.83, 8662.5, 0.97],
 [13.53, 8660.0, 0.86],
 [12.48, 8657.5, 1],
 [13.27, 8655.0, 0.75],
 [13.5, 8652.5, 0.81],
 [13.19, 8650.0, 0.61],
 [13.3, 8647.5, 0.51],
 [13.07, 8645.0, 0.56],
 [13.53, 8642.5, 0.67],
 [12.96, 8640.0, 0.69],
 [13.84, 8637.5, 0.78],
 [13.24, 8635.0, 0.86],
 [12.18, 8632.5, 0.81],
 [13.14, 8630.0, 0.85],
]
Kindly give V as 1.05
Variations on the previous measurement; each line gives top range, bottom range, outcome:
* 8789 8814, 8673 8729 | 1.04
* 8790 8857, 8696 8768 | 1.03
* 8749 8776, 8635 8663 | 1.00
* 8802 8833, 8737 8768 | 1.02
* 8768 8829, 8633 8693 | 1.03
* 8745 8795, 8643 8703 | 1.03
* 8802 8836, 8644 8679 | 1.05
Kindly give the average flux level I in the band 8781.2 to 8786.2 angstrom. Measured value 14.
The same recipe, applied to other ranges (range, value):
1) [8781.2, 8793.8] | 13.5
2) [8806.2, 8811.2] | 14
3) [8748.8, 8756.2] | 13.4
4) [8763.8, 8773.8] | 13.5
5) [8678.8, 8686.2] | 13.1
